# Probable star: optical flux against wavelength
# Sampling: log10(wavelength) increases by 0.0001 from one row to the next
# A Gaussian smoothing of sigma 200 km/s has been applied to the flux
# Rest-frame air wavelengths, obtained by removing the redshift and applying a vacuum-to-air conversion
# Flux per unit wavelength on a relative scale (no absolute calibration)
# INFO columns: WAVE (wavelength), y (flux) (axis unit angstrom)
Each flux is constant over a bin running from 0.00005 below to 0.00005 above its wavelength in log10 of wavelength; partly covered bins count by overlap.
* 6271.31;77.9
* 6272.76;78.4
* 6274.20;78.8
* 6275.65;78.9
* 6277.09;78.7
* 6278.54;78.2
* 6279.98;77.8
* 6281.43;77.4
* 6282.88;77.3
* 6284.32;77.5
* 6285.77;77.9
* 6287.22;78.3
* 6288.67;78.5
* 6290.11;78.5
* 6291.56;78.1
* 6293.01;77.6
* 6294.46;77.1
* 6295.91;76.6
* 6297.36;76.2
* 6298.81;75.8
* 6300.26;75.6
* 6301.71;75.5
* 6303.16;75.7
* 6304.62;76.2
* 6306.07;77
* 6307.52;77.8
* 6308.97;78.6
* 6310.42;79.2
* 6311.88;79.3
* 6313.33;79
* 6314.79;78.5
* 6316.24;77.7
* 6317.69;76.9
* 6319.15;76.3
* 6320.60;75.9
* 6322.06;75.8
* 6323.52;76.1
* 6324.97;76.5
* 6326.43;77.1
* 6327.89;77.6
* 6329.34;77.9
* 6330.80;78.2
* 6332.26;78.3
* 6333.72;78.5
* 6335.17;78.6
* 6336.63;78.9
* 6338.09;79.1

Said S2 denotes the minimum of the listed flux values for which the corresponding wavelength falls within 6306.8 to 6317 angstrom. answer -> 77.7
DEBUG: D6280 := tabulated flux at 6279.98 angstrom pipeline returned 77.8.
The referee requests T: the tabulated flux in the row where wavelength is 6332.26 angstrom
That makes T 78.3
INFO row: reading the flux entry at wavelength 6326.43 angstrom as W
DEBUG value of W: 77.1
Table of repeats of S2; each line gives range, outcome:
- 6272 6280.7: 77.8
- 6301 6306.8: 75.5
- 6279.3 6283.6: 77.3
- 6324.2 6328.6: 76.5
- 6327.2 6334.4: 77.6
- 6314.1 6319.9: 76.3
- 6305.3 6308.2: 77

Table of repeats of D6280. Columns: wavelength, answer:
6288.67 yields 78.5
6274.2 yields 78.8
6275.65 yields 78.9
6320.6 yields 75.9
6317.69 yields 76.9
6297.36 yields 76.2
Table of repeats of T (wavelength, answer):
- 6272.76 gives 78.4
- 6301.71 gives 75.5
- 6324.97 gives 76.5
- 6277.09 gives 78.7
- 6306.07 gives 77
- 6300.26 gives 75.6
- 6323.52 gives 76.1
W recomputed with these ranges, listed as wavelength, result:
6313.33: 79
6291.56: 78.1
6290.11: 78.5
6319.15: 76.3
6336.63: 78.9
